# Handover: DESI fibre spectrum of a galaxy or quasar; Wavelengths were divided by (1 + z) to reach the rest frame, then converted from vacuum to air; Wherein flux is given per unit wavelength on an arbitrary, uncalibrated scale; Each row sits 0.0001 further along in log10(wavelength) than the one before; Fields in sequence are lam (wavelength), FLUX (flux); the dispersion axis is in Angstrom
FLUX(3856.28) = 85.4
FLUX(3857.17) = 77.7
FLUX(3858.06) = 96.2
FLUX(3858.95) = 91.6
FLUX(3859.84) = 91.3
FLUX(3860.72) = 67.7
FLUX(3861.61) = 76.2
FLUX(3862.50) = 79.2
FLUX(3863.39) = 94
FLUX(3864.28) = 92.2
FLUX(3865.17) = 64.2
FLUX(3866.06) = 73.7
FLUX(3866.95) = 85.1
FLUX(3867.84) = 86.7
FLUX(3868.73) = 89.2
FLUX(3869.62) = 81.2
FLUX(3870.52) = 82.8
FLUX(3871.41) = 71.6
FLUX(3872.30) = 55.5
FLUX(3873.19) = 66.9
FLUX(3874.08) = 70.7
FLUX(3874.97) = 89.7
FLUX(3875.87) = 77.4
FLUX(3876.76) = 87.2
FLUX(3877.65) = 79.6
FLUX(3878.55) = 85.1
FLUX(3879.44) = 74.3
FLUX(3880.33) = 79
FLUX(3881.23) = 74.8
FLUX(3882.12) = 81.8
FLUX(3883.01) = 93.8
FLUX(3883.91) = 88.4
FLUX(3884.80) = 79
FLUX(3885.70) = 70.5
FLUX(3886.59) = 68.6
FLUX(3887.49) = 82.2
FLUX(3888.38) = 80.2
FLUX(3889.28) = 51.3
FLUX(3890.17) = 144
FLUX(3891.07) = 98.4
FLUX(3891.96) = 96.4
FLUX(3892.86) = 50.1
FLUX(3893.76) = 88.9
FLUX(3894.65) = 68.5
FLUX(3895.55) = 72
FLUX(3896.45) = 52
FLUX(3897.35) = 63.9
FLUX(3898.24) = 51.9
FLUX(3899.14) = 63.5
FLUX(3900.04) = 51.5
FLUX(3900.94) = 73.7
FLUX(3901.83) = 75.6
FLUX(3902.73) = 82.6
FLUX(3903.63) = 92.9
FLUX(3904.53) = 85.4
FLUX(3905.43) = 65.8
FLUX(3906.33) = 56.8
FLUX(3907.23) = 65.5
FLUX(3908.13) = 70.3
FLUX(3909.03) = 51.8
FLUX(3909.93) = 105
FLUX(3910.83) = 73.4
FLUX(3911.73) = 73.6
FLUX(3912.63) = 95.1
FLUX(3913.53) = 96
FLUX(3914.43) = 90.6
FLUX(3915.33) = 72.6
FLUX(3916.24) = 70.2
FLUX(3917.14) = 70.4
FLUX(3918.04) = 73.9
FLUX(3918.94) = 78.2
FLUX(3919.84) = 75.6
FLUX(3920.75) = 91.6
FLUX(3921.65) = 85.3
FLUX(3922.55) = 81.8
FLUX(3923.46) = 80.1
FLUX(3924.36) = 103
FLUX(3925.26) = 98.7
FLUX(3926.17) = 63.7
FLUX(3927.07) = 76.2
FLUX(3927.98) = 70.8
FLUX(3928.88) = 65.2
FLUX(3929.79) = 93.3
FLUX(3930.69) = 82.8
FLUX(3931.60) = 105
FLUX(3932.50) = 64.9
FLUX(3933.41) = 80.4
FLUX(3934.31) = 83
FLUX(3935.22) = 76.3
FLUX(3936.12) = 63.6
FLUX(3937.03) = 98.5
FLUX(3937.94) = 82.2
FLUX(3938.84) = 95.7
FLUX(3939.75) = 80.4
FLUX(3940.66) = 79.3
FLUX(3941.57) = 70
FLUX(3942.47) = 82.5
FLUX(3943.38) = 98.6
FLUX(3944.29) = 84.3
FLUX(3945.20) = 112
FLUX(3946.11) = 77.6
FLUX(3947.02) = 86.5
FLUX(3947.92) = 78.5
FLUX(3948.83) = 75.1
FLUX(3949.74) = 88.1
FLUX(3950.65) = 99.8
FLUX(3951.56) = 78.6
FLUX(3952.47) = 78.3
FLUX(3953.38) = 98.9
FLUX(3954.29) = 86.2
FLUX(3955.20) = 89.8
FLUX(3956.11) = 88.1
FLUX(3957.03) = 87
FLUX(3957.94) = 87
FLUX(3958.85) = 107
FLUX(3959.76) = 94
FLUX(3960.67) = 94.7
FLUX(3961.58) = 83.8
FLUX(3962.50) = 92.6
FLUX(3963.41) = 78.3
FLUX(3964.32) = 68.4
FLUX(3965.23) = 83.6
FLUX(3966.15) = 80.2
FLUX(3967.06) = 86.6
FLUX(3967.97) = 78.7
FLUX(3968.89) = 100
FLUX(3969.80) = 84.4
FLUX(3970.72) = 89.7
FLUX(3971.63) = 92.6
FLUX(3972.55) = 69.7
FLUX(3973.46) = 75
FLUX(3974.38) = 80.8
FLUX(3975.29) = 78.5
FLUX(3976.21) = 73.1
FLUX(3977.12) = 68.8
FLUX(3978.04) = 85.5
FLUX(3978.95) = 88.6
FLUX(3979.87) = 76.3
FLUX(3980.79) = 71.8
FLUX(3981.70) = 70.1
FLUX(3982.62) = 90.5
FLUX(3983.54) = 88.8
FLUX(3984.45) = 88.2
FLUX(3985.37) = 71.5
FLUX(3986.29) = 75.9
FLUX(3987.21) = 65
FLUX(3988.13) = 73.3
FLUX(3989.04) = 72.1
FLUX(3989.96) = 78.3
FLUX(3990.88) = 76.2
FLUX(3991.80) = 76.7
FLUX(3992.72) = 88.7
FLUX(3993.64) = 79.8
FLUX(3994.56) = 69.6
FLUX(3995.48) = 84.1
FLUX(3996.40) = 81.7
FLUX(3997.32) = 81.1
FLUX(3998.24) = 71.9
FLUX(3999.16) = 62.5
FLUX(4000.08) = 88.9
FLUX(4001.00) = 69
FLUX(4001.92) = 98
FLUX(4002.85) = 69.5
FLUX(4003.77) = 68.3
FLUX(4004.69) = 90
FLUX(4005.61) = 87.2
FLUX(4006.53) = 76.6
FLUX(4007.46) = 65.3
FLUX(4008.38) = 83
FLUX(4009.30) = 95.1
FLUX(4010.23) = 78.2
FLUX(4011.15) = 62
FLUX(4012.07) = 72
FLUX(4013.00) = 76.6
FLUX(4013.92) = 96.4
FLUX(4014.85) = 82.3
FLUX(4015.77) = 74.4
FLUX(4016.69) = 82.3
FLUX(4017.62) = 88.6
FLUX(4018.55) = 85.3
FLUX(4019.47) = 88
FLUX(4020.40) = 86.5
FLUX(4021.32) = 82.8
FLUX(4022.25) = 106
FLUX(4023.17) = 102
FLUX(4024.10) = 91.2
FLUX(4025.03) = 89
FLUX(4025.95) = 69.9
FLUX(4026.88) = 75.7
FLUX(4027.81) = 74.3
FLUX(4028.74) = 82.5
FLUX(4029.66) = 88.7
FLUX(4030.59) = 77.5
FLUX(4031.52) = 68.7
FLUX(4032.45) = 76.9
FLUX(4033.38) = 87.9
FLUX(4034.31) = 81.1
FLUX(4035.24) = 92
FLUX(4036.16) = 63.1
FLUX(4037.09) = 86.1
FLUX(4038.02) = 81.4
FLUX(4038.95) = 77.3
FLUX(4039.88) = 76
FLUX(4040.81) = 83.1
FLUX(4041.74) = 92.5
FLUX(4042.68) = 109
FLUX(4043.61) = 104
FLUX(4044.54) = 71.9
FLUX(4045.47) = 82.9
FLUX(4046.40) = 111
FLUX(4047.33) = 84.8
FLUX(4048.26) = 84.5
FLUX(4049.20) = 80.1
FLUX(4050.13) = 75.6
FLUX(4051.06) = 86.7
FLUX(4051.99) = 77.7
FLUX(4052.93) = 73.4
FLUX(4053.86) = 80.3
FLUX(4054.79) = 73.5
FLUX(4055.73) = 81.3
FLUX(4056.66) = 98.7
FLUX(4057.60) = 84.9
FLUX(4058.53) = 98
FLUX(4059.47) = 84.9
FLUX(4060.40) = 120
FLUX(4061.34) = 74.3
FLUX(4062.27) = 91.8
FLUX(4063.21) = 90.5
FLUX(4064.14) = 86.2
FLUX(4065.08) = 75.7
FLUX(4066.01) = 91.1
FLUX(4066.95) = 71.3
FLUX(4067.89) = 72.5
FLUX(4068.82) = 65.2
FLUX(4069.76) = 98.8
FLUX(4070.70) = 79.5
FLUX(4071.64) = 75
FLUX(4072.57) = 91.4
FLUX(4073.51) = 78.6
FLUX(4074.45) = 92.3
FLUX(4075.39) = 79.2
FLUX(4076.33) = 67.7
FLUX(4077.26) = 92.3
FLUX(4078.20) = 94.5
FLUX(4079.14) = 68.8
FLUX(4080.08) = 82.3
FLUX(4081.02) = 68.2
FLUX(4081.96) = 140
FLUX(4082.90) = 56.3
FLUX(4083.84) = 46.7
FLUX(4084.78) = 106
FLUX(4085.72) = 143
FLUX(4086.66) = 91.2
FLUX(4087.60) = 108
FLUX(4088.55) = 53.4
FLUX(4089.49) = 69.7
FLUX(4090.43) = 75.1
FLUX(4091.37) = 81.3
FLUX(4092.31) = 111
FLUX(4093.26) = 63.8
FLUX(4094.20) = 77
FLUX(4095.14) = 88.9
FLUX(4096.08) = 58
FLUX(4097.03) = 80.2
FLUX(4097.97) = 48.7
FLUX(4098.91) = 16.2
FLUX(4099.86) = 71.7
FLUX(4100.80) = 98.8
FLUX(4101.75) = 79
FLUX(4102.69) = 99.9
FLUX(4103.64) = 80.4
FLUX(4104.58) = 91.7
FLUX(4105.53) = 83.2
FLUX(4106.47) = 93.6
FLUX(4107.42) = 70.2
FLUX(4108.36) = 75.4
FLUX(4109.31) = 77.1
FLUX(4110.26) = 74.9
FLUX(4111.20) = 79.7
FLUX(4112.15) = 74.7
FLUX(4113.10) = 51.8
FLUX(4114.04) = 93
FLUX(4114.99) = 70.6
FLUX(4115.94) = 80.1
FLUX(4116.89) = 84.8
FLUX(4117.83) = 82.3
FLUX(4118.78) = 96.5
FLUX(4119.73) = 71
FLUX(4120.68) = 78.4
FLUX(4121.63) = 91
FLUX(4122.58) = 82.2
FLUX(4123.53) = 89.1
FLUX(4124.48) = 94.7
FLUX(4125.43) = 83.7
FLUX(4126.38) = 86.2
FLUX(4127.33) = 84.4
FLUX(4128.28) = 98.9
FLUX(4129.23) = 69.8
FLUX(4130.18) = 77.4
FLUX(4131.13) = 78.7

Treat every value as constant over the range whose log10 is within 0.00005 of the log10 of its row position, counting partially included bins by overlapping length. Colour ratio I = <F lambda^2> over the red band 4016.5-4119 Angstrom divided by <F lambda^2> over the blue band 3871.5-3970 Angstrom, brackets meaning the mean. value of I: 1.1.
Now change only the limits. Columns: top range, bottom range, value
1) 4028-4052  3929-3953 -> 1.05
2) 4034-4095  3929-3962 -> 1.04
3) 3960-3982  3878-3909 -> 1.12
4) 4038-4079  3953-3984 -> 1.05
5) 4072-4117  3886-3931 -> 1.14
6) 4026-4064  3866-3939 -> 1.16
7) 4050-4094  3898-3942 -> 1.16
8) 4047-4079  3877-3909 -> 1.21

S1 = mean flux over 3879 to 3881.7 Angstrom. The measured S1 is 76.1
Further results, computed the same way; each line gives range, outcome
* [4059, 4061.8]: 93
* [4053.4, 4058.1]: 83.9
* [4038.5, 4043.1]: 87.2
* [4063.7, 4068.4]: 79.2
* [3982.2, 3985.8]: 84.8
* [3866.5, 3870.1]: 85.4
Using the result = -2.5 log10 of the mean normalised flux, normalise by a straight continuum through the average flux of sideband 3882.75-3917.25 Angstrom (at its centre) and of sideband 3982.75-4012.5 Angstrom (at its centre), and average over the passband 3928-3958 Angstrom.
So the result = -0.10 mag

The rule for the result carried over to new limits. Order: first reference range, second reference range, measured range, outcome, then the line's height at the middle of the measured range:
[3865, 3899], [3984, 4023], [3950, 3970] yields -0.11 mag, 79.1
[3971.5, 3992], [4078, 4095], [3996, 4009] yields 0.01 mag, 79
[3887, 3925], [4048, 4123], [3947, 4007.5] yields -0.03 mag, 79.2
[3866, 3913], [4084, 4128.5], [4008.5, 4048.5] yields -0.06 mag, 79.8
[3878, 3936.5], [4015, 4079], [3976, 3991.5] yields 0.06 mag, 81.5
